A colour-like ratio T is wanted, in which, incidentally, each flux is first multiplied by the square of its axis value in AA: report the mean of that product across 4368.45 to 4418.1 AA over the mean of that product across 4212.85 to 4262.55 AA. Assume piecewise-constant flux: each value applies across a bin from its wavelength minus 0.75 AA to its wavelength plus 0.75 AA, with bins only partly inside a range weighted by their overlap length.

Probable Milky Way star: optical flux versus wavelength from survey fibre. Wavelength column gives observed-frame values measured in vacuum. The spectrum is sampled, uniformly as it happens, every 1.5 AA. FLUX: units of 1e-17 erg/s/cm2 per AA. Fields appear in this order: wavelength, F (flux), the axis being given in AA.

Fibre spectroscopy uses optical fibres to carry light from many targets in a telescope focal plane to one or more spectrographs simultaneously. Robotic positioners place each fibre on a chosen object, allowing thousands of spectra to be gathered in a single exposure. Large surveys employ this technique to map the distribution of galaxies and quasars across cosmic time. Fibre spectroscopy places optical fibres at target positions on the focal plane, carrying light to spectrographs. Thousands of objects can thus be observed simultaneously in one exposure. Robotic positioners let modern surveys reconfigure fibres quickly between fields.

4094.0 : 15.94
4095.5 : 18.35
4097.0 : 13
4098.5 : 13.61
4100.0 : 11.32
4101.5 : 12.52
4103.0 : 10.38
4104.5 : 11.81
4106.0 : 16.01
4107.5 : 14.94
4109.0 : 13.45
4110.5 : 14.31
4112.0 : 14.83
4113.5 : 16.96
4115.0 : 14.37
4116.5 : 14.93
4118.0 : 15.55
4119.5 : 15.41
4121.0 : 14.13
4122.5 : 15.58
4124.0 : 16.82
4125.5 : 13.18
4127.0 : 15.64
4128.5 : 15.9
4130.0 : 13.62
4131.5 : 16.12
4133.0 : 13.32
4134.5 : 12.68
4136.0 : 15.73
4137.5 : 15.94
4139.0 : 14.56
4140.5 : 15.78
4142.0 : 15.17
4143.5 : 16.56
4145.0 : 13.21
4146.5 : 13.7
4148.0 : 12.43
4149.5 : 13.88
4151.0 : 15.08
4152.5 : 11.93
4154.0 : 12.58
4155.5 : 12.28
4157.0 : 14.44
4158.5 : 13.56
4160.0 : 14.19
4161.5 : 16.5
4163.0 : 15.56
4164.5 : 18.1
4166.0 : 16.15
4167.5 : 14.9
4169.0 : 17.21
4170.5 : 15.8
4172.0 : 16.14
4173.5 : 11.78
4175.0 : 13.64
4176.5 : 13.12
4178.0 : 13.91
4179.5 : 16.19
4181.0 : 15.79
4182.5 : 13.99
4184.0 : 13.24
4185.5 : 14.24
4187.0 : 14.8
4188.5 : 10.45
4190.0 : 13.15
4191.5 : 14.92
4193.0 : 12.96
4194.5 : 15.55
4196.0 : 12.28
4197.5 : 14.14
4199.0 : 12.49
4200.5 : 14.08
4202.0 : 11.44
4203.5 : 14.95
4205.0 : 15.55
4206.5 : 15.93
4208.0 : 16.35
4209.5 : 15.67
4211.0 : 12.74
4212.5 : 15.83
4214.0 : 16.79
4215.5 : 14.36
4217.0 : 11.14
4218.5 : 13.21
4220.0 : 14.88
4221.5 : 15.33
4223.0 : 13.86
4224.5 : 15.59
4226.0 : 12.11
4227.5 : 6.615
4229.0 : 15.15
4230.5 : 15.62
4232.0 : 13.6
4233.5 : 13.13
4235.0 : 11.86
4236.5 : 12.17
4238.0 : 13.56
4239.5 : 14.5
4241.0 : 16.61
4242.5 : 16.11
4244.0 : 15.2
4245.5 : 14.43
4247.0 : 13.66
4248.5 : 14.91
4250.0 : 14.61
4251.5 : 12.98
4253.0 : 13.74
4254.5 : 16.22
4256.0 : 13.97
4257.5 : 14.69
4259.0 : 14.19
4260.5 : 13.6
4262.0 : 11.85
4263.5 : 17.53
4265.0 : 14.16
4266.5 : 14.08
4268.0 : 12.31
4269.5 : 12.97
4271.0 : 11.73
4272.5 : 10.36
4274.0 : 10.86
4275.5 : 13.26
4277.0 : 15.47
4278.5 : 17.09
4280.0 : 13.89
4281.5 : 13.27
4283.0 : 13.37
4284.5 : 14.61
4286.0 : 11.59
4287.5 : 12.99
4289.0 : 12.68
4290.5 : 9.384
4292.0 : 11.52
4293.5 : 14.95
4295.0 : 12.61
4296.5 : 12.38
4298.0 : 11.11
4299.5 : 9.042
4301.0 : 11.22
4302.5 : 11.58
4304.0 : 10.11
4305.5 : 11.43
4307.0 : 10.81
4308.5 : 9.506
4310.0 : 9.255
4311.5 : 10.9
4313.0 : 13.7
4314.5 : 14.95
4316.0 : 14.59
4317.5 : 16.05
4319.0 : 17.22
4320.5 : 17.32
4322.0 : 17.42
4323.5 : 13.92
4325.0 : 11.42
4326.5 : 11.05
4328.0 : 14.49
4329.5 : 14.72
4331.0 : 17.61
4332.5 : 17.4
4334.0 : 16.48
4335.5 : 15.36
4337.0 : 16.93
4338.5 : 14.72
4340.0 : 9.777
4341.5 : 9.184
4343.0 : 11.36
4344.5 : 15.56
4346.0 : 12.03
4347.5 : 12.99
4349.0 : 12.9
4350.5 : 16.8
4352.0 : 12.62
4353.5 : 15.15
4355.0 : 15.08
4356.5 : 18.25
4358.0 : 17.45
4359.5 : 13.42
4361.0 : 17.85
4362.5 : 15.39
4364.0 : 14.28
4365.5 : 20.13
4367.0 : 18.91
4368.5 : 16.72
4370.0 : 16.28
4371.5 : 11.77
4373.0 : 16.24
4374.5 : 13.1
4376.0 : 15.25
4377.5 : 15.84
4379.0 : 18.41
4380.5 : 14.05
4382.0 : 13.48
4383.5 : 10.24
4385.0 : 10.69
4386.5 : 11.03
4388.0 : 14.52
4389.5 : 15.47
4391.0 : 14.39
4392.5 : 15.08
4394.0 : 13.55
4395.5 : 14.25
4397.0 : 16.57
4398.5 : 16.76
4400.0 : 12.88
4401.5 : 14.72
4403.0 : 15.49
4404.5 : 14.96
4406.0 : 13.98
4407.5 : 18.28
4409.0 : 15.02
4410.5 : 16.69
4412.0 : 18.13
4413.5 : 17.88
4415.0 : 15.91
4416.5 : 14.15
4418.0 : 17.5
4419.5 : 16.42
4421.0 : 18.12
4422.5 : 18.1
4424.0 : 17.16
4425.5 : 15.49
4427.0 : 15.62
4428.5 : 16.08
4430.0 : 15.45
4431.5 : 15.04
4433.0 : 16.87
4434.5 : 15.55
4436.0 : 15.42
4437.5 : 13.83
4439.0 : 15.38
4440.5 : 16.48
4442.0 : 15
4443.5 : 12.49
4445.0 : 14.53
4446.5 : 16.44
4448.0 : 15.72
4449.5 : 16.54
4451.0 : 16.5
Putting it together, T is 1.1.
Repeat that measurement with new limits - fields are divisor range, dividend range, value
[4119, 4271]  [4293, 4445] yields 1.11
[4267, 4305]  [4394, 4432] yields 1.37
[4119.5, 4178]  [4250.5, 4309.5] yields 0.93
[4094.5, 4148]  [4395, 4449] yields 1.25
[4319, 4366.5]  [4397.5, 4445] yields 1.10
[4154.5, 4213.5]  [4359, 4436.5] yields 1.18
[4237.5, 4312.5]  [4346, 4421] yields 1.23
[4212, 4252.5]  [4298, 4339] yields 1.02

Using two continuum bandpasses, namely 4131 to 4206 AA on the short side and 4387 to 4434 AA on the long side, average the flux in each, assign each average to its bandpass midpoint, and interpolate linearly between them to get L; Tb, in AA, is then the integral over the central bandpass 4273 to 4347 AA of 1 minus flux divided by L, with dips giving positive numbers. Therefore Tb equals 9.6 AA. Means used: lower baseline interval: 14.3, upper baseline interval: 15.8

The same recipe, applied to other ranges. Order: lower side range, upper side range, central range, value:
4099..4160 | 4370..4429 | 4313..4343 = 0.6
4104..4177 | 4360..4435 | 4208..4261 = 3.1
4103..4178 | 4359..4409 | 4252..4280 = 2.0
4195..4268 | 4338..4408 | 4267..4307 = 5.4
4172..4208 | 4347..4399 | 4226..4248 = 0.8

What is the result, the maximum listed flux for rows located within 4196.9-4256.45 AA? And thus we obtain 16.79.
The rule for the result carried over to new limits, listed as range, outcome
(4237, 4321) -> 17.53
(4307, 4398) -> 20.13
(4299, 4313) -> 13.7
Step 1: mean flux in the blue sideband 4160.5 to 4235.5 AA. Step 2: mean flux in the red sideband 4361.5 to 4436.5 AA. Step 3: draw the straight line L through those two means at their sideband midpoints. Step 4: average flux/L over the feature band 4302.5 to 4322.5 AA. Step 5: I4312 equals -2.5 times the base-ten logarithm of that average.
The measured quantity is 0.13 mag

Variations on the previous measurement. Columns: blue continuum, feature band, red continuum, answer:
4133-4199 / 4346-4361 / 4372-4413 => -0.019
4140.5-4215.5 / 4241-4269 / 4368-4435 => 0.024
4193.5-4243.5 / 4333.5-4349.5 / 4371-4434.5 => 0.116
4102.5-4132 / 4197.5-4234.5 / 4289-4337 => -0.002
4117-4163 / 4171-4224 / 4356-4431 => 0.046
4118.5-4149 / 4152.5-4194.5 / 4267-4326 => -0.009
